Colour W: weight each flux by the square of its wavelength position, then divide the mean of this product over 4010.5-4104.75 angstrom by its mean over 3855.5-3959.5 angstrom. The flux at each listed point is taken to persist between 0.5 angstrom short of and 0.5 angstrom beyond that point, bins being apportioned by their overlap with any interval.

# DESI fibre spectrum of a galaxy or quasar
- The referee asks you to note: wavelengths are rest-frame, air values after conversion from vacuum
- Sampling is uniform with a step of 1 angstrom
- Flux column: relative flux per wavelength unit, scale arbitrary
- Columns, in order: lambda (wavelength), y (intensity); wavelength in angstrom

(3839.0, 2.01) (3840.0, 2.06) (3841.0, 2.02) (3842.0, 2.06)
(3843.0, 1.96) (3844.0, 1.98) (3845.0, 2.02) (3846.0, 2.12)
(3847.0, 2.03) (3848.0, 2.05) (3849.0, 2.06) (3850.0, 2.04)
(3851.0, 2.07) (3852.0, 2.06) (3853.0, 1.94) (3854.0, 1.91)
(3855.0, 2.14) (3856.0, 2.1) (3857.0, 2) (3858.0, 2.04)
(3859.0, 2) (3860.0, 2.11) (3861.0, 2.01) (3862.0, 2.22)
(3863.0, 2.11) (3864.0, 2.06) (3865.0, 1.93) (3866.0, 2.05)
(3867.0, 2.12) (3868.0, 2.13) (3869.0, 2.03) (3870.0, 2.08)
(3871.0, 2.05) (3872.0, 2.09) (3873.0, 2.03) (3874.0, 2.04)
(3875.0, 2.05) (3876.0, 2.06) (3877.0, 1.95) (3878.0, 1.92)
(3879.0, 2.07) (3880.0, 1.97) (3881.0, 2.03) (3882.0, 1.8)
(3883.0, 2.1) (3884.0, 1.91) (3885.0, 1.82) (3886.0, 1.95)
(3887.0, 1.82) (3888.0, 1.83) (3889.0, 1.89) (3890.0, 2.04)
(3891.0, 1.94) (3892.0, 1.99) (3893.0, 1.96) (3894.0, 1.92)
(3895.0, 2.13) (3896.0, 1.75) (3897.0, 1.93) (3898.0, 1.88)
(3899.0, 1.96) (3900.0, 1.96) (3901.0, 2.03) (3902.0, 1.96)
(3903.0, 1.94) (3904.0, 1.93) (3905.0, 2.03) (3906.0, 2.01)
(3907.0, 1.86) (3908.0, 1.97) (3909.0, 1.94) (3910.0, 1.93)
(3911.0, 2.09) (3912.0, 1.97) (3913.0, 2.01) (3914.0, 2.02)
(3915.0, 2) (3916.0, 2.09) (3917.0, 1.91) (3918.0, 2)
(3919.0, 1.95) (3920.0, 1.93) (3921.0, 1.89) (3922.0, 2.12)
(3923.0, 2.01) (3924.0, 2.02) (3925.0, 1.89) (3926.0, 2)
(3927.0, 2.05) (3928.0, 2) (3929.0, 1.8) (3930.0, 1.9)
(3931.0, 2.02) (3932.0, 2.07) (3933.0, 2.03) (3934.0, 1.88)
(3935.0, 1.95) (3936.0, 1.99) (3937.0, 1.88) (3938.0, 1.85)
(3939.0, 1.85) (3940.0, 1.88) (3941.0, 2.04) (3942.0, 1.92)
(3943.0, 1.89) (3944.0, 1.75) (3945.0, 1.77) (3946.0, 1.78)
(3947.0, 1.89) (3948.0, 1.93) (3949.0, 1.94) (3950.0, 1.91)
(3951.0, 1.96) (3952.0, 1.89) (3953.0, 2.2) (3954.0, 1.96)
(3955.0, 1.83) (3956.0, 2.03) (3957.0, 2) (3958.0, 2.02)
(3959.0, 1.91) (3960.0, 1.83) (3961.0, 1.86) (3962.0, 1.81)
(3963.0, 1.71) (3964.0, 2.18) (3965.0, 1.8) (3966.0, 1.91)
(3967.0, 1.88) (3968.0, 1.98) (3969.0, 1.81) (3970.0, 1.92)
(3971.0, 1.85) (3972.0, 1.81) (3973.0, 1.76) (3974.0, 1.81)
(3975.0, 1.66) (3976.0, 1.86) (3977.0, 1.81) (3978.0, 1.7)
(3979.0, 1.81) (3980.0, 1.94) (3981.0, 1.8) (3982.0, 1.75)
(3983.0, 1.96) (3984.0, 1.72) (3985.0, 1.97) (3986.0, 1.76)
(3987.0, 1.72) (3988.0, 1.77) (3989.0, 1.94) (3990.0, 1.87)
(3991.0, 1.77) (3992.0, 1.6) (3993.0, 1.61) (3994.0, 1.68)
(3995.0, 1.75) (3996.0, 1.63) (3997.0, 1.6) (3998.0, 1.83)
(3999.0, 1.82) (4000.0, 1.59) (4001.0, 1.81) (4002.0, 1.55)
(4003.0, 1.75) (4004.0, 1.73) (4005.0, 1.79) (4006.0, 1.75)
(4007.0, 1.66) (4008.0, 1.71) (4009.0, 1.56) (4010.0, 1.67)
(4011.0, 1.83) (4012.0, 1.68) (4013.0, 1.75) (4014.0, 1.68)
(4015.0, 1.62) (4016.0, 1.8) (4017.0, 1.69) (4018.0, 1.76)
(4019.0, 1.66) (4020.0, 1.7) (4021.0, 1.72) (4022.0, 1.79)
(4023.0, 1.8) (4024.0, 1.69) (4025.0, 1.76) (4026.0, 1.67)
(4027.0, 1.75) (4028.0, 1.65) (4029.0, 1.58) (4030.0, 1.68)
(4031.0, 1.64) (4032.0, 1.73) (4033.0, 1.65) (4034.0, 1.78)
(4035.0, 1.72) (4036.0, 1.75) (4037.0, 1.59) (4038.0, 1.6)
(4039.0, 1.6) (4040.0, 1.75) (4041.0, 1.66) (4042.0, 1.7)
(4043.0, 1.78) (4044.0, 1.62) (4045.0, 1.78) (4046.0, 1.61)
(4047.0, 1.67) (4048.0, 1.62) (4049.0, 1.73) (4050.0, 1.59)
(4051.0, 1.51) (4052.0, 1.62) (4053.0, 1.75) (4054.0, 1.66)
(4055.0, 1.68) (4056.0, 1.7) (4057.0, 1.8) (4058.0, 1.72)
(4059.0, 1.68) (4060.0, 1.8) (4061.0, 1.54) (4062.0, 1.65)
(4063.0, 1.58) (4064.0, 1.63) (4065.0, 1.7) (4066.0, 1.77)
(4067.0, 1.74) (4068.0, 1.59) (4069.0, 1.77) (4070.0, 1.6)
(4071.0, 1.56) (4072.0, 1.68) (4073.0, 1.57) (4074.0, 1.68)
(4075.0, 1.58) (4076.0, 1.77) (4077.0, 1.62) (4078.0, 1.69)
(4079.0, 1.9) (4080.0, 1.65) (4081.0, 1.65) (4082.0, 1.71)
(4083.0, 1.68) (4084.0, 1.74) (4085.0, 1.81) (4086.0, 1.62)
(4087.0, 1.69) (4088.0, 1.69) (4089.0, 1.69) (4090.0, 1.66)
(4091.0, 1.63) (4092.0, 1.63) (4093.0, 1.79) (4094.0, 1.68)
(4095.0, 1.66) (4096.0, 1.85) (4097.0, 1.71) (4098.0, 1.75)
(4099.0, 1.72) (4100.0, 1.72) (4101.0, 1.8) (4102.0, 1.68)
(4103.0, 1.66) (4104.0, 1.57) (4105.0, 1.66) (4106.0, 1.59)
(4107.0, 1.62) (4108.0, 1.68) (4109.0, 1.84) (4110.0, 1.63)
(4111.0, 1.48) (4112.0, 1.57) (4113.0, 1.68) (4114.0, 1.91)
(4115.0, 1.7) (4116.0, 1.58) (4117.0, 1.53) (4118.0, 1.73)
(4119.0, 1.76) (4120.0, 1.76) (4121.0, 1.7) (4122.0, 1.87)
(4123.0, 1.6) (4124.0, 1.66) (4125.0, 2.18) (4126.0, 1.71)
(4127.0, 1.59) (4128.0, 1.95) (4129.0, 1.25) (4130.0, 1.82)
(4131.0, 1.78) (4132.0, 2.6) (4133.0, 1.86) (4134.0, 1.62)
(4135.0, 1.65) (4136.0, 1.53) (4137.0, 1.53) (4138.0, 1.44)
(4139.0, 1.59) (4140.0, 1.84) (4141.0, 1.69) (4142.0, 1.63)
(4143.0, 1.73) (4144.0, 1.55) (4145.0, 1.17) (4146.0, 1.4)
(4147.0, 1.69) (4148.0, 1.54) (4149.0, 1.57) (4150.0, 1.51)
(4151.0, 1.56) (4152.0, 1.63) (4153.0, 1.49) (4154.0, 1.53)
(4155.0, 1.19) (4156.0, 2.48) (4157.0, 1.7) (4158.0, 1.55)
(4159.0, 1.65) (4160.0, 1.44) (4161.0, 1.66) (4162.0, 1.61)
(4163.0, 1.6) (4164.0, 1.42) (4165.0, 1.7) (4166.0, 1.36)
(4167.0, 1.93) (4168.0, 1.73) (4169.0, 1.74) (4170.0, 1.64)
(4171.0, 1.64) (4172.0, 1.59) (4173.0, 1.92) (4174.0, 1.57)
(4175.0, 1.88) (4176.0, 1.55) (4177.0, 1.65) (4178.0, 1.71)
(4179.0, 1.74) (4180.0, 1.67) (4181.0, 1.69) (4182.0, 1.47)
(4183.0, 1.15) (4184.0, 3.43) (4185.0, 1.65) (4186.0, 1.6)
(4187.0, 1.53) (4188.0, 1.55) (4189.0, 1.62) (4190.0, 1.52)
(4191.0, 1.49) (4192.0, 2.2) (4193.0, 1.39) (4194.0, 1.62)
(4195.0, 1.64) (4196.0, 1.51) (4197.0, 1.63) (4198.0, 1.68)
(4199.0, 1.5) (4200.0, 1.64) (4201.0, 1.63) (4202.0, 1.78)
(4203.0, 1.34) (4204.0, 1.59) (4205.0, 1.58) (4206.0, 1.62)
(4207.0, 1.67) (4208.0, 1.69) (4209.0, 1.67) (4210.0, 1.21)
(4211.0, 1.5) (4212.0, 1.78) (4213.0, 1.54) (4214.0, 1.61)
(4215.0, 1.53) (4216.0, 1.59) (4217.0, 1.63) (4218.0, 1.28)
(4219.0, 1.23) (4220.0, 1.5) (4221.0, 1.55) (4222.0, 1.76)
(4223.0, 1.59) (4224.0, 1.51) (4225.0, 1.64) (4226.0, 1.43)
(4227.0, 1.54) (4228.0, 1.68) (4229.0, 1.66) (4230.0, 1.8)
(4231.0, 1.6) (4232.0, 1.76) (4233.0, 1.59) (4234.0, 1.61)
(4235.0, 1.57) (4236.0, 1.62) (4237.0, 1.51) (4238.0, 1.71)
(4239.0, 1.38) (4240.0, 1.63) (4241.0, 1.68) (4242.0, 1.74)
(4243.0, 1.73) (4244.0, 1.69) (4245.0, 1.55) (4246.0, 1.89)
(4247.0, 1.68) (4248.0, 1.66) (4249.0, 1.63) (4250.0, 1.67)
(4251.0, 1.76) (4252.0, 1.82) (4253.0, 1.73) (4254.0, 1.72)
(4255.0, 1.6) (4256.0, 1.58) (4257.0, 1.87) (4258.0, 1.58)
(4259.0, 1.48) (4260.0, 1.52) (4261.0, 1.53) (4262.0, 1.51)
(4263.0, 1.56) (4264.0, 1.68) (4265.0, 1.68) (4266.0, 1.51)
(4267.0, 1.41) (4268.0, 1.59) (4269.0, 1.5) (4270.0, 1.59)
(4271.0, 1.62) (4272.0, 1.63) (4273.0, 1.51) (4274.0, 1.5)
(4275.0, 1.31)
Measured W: 0.9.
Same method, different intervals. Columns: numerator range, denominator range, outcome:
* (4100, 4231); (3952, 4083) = 1.02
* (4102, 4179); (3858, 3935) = 0.95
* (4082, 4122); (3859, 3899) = 0.95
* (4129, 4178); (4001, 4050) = 1.03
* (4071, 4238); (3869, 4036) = 0.98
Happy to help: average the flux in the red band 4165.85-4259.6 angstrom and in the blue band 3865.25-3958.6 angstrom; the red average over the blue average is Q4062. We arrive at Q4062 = 0.83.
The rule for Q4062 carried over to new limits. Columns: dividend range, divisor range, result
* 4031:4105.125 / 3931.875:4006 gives 0.91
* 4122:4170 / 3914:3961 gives 0.85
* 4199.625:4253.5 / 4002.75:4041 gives 0.95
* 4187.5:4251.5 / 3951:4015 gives 0.89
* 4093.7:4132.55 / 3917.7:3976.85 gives 0.90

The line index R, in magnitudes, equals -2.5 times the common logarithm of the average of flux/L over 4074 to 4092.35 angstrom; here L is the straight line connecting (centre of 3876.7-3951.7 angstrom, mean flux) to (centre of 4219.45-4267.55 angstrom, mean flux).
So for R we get 0.06 mag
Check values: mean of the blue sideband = 1.95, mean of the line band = 1.69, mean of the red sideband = 1.63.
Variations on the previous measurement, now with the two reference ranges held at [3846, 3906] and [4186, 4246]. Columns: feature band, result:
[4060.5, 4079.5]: 0.067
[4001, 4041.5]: 0.080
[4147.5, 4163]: 0.041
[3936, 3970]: 0.002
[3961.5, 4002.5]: 0.049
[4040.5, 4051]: 0.082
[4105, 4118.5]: 0.041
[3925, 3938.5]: -0.010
